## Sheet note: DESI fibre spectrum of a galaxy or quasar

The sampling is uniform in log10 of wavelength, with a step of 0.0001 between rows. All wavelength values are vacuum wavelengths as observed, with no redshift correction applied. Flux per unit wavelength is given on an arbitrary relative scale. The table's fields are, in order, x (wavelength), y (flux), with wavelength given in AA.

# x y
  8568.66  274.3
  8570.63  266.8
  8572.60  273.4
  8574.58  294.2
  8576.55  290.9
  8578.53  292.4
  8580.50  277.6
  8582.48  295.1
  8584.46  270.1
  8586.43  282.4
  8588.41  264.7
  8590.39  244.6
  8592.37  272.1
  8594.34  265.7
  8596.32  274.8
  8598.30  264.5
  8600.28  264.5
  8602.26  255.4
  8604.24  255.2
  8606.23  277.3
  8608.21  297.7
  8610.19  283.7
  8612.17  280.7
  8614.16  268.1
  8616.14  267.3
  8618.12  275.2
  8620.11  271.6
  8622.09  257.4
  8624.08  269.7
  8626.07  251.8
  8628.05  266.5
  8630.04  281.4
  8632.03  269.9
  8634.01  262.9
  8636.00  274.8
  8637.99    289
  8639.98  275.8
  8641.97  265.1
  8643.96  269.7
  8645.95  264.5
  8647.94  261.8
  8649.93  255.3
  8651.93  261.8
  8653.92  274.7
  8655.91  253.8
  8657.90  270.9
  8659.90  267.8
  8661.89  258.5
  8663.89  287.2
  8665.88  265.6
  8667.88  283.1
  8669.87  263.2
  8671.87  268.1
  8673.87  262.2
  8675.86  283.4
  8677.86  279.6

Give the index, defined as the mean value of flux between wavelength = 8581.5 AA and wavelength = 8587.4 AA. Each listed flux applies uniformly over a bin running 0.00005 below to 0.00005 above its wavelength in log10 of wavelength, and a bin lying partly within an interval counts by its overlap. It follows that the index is 283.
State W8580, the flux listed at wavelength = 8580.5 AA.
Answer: 277.6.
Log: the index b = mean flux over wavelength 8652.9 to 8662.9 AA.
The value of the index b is 265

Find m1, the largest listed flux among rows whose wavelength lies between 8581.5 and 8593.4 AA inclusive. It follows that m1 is 295.1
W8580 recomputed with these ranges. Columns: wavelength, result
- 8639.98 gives 275.8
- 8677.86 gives 279.6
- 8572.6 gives 273.4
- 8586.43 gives 282.4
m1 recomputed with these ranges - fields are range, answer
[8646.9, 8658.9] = 274.7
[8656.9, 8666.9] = 287.2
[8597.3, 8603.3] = 264.5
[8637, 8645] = 289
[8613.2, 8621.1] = 275.2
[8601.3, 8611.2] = 297.7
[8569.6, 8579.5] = 294.2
